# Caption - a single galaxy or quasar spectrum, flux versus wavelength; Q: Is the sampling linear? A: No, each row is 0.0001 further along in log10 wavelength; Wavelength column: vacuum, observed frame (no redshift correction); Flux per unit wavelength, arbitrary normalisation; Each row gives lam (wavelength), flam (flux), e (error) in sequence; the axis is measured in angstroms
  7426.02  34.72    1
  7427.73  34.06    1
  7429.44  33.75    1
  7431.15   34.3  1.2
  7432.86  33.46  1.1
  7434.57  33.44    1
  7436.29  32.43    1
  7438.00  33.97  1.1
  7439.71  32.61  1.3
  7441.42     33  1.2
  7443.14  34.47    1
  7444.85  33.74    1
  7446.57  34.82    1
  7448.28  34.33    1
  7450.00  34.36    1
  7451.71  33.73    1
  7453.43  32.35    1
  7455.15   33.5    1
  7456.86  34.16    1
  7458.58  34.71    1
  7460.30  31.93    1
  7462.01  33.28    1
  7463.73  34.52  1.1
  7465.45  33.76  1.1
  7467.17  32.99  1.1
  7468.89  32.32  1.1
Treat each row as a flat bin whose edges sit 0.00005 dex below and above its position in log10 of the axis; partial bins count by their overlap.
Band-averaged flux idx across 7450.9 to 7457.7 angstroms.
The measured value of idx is 33.4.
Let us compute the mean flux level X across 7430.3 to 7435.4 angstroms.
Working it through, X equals 33.8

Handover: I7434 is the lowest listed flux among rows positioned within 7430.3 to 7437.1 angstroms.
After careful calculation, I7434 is 32.43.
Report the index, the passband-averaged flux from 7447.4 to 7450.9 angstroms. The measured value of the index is 34.4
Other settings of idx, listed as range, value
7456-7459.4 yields 34.5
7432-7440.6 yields 33.2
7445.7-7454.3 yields 33.9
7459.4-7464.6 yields 33.3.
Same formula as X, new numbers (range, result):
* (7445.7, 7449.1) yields 34.6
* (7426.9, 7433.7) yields 33.9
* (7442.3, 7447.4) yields 34.3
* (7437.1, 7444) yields 33.5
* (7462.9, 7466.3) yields 34.1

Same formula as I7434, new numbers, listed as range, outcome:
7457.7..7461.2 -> 31.93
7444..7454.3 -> 32.35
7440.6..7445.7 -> 33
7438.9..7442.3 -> 32.61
